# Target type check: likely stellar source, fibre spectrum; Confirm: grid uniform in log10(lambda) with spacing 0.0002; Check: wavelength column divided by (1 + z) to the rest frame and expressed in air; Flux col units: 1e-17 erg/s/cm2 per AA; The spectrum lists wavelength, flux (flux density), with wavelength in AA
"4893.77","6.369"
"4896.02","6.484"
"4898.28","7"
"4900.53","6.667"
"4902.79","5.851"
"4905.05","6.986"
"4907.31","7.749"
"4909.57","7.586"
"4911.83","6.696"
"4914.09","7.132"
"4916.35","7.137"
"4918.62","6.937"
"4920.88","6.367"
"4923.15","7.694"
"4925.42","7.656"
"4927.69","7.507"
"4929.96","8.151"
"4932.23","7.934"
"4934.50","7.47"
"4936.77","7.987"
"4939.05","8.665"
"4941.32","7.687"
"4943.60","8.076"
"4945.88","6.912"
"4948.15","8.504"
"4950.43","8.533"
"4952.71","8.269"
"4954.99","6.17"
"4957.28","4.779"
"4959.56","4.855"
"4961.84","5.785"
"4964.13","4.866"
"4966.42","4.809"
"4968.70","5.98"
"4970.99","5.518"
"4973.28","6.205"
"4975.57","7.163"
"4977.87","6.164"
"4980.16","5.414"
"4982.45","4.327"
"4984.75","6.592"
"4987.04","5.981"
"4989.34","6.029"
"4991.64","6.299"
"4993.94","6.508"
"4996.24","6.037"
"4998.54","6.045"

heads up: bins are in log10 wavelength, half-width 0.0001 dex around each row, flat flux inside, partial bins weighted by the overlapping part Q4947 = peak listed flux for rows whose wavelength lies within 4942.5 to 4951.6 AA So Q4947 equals 8.533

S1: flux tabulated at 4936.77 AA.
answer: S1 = 7.987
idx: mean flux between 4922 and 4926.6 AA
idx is 7.66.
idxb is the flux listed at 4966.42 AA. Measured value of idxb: 4.809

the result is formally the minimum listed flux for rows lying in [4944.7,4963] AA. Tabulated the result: 4.779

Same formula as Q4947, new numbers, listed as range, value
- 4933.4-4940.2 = 8.665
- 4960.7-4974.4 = 6.205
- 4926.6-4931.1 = 8.151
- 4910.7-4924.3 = 7.694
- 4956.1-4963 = 5.785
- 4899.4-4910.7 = 7.749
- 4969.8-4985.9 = 7.163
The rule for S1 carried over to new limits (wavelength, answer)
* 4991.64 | 6.299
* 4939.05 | 8.665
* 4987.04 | 5.981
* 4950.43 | 8.533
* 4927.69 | 7.507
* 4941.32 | 7.687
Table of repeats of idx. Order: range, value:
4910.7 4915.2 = 6.92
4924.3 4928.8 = 7.58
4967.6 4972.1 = 5.75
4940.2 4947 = 7.55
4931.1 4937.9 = 7.8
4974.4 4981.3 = 6.24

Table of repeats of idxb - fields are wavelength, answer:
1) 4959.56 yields 4.855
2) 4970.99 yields 5.518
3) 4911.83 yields 6.696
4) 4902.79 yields 5.851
